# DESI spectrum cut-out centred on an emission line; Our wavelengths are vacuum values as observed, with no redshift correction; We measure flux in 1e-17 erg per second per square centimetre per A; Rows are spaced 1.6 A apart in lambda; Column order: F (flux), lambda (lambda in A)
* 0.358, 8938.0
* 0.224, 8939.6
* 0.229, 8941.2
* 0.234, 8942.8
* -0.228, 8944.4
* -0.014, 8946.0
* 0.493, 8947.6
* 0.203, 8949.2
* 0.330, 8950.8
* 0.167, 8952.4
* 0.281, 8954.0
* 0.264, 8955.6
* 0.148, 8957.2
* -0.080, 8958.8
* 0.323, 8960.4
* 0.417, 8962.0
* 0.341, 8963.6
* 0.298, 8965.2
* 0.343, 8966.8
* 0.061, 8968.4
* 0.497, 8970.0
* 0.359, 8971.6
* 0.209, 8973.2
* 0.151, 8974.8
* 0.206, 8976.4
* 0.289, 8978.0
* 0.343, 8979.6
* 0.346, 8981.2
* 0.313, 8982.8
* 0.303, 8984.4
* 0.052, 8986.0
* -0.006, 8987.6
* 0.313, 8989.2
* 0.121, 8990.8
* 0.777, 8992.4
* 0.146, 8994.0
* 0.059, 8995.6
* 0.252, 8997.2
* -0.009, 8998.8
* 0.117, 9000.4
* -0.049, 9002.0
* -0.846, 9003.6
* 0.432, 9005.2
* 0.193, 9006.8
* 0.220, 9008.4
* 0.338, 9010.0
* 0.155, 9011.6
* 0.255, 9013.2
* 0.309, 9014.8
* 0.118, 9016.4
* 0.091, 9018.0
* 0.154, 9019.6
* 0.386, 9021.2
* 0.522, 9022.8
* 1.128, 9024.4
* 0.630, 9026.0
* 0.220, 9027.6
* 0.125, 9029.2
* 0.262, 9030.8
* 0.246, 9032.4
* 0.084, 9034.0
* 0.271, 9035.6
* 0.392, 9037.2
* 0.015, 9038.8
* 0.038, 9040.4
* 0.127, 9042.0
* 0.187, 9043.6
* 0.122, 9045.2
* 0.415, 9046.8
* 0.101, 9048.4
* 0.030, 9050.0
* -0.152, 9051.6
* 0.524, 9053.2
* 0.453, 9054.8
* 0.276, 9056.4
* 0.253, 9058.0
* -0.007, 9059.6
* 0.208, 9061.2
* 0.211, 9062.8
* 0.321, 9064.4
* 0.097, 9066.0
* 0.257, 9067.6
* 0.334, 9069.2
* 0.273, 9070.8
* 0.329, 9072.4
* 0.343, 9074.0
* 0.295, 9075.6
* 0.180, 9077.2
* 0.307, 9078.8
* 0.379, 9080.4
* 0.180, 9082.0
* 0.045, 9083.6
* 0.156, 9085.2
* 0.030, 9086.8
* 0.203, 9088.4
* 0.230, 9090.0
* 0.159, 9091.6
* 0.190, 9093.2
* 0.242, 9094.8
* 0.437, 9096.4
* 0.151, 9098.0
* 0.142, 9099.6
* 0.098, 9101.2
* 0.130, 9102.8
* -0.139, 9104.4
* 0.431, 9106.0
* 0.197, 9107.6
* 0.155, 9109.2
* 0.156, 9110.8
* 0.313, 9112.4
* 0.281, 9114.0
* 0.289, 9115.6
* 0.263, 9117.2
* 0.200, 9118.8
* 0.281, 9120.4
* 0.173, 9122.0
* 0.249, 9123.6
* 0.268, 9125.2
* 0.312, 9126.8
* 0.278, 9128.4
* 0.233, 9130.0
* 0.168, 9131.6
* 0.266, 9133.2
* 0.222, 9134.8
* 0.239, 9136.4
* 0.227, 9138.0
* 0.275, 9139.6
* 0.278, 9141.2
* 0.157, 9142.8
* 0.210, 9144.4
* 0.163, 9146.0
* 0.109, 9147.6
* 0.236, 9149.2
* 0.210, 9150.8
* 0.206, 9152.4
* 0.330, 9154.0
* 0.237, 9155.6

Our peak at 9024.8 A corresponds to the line H-gamma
